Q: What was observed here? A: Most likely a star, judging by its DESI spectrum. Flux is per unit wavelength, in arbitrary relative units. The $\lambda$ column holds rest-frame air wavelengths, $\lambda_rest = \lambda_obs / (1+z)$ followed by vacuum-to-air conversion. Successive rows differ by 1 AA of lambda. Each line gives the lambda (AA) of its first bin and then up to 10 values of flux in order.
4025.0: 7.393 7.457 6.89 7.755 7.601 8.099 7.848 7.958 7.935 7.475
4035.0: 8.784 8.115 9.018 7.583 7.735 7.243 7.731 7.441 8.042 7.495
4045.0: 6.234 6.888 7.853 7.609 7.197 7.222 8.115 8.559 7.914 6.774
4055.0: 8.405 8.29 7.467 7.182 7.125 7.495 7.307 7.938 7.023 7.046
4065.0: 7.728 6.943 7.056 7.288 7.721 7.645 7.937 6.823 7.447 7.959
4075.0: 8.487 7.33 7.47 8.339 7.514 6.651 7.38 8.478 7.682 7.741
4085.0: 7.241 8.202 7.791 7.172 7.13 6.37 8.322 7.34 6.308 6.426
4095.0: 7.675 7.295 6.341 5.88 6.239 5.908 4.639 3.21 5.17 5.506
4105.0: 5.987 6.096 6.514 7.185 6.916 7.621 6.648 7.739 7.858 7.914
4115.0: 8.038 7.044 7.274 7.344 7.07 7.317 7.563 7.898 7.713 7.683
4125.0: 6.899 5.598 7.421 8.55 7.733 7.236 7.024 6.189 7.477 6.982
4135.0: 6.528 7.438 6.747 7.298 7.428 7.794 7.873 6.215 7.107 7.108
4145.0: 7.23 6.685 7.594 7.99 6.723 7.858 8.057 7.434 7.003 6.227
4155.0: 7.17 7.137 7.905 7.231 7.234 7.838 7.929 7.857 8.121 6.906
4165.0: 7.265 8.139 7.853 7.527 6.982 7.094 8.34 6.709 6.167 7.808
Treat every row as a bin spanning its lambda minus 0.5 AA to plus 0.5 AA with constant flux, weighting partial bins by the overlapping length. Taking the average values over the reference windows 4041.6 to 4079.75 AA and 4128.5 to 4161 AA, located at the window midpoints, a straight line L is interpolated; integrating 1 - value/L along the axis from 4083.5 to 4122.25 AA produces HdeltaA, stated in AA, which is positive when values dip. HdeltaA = 2.7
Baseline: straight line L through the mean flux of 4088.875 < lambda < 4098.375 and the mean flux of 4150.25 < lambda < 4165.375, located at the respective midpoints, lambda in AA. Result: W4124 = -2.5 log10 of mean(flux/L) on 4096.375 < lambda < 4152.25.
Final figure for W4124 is 0.03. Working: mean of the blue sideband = 6.91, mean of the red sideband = 7.43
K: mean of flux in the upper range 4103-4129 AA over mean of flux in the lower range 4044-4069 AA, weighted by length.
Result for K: 1.0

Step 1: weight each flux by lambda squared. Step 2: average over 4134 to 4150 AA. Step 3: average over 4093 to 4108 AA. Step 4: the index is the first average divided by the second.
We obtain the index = 1.23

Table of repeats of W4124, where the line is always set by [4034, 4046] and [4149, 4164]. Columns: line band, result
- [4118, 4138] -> 0.04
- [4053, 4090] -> 0.02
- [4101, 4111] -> 0.25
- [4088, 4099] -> 0.11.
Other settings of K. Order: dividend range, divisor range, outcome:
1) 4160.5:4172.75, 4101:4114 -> 1.18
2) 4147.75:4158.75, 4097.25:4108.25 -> 1.30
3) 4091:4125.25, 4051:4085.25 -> 0.90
